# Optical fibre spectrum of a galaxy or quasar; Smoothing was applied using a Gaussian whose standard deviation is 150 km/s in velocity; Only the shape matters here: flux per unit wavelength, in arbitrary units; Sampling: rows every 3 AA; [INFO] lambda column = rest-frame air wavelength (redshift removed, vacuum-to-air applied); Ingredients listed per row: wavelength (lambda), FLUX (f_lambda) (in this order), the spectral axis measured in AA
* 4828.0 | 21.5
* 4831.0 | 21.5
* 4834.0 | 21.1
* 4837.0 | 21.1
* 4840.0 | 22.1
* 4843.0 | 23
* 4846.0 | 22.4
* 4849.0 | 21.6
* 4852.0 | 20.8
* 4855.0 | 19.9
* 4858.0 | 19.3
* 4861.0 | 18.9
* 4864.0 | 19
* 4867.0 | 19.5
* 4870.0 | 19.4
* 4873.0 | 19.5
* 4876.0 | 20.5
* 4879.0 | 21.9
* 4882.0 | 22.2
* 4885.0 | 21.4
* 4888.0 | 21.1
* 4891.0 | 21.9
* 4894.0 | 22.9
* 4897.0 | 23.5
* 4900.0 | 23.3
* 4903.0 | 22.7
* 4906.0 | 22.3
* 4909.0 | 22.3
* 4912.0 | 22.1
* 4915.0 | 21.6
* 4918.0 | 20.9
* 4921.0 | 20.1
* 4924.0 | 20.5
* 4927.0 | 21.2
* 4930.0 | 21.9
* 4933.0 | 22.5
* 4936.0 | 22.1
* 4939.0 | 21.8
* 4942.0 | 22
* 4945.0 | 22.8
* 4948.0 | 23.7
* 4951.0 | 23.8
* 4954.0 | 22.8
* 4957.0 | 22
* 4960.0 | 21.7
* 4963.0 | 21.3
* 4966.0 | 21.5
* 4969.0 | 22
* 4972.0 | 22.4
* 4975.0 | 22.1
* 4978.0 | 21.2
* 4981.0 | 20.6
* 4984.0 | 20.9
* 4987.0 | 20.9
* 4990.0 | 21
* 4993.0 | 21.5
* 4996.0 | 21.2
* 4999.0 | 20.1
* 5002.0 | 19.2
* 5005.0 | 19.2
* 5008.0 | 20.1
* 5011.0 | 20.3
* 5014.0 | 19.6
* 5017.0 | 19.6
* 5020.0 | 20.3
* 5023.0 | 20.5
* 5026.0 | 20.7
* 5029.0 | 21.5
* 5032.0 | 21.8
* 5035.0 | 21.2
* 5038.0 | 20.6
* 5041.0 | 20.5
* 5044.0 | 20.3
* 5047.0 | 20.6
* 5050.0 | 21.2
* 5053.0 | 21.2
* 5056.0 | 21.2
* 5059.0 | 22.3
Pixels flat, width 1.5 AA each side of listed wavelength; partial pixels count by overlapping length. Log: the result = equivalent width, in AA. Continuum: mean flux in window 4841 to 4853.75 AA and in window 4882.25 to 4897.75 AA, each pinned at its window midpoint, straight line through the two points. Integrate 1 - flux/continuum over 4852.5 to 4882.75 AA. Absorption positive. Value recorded 2.8 AA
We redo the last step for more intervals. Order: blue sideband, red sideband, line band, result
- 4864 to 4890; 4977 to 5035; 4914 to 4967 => -3.4 AA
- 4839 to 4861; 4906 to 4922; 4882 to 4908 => -1.2 AA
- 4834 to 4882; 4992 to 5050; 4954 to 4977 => -1.5 AA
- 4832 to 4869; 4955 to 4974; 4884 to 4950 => -2.1 AA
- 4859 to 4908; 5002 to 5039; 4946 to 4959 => -1.4 AA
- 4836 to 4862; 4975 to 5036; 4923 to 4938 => -0.6 AA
